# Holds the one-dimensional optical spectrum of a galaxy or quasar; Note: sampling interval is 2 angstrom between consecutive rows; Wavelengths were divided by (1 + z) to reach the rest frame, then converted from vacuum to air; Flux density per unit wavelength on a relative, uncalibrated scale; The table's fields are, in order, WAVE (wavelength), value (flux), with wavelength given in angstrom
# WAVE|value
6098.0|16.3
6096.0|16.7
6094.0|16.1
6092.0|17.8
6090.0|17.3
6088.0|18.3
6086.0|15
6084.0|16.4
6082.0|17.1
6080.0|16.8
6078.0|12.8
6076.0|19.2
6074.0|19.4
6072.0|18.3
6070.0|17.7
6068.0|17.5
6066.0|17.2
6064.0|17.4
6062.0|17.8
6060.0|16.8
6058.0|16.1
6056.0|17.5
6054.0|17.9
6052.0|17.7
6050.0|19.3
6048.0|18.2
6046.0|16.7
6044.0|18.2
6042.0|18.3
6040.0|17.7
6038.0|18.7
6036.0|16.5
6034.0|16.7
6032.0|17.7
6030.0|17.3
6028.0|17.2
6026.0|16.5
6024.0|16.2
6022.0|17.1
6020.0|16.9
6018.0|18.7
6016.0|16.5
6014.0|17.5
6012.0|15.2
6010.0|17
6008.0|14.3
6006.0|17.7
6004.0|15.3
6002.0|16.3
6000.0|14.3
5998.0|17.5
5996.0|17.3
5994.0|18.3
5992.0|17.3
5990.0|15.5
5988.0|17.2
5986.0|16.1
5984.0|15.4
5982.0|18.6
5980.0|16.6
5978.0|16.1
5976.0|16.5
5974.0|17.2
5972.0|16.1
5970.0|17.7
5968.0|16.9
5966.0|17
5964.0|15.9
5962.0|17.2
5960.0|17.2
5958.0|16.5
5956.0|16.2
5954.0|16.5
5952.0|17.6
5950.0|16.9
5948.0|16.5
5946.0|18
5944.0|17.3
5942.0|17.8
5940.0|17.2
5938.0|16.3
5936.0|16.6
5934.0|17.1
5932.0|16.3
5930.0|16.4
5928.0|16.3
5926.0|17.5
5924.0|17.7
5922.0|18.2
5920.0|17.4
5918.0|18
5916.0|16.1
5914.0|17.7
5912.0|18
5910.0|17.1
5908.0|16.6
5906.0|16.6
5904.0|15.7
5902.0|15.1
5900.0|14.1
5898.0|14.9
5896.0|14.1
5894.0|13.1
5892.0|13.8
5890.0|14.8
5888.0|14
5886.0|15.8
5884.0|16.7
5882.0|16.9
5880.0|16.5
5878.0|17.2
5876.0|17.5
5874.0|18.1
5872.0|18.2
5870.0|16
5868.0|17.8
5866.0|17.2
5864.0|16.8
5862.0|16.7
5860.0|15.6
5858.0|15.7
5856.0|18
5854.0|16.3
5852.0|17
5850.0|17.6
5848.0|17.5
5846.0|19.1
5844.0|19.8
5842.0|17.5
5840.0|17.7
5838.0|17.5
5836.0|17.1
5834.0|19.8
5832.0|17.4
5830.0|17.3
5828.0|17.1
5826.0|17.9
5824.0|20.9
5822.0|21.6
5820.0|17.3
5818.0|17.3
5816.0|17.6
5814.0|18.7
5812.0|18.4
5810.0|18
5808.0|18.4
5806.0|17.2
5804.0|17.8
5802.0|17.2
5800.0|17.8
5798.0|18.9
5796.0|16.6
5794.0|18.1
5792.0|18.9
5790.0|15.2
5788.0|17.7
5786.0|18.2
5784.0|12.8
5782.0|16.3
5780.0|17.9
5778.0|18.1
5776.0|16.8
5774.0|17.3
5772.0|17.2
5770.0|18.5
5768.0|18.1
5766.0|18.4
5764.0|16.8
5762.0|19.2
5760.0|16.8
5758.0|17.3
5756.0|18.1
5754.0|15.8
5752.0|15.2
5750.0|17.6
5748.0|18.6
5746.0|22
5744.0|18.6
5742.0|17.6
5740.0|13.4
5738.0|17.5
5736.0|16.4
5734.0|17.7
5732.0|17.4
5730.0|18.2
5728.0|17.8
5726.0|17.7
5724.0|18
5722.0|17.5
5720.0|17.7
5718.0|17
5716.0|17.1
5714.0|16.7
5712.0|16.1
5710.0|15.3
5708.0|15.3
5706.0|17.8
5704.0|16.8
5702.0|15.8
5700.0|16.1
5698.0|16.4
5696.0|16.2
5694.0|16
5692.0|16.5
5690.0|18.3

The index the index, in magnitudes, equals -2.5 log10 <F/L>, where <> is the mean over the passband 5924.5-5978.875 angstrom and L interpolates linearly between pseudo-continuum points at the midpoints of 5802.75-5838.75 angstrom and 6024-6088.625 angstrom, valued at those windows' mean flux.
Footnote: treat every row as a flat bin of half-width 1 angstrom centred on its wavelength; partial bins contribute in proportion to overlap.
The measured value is 0.05 mag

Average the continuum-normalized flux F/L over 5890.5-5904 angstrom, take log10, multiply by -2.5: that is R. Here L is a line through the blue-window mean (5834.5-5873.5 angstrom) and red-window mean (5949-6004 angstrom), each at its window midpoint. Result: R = 0.19 mag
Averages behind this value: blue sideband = 17.4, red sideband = 16.7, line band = 14.3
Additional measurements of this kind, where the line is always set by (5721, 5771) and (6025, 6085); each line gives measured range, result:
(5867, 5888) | 0.038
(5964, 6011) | 0.055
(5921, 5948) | 0.024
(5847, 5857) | 0.016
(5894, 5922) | 0.083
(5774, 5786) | 0.062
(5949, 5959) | 0.047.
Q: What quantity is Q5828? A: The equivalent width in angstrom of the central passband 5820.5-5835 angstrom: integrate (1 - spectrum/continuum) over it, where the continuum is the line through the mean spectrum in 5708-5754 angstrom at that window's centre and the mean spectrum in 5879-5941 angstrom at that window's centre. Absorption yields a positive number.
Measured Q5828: -1.84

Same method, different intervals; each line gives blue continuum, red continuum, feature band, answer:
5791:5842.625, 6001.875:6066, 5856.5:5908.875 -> 5.32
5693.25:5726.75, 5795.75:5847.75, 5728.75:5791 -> 0.06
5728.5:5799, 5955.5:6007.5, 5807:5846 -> -2.50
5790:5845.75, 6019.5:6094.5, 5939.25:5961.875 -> 0.76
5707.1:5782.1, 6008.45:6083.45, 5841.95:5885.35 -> 0.24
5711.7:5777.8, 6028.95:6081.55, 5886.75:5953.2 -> 4.22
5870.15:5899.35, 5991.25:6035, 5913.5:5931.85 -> -1.26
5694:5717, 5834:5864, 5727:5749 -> -1.57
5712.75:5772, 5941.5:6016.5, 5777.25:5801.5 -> 0.23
